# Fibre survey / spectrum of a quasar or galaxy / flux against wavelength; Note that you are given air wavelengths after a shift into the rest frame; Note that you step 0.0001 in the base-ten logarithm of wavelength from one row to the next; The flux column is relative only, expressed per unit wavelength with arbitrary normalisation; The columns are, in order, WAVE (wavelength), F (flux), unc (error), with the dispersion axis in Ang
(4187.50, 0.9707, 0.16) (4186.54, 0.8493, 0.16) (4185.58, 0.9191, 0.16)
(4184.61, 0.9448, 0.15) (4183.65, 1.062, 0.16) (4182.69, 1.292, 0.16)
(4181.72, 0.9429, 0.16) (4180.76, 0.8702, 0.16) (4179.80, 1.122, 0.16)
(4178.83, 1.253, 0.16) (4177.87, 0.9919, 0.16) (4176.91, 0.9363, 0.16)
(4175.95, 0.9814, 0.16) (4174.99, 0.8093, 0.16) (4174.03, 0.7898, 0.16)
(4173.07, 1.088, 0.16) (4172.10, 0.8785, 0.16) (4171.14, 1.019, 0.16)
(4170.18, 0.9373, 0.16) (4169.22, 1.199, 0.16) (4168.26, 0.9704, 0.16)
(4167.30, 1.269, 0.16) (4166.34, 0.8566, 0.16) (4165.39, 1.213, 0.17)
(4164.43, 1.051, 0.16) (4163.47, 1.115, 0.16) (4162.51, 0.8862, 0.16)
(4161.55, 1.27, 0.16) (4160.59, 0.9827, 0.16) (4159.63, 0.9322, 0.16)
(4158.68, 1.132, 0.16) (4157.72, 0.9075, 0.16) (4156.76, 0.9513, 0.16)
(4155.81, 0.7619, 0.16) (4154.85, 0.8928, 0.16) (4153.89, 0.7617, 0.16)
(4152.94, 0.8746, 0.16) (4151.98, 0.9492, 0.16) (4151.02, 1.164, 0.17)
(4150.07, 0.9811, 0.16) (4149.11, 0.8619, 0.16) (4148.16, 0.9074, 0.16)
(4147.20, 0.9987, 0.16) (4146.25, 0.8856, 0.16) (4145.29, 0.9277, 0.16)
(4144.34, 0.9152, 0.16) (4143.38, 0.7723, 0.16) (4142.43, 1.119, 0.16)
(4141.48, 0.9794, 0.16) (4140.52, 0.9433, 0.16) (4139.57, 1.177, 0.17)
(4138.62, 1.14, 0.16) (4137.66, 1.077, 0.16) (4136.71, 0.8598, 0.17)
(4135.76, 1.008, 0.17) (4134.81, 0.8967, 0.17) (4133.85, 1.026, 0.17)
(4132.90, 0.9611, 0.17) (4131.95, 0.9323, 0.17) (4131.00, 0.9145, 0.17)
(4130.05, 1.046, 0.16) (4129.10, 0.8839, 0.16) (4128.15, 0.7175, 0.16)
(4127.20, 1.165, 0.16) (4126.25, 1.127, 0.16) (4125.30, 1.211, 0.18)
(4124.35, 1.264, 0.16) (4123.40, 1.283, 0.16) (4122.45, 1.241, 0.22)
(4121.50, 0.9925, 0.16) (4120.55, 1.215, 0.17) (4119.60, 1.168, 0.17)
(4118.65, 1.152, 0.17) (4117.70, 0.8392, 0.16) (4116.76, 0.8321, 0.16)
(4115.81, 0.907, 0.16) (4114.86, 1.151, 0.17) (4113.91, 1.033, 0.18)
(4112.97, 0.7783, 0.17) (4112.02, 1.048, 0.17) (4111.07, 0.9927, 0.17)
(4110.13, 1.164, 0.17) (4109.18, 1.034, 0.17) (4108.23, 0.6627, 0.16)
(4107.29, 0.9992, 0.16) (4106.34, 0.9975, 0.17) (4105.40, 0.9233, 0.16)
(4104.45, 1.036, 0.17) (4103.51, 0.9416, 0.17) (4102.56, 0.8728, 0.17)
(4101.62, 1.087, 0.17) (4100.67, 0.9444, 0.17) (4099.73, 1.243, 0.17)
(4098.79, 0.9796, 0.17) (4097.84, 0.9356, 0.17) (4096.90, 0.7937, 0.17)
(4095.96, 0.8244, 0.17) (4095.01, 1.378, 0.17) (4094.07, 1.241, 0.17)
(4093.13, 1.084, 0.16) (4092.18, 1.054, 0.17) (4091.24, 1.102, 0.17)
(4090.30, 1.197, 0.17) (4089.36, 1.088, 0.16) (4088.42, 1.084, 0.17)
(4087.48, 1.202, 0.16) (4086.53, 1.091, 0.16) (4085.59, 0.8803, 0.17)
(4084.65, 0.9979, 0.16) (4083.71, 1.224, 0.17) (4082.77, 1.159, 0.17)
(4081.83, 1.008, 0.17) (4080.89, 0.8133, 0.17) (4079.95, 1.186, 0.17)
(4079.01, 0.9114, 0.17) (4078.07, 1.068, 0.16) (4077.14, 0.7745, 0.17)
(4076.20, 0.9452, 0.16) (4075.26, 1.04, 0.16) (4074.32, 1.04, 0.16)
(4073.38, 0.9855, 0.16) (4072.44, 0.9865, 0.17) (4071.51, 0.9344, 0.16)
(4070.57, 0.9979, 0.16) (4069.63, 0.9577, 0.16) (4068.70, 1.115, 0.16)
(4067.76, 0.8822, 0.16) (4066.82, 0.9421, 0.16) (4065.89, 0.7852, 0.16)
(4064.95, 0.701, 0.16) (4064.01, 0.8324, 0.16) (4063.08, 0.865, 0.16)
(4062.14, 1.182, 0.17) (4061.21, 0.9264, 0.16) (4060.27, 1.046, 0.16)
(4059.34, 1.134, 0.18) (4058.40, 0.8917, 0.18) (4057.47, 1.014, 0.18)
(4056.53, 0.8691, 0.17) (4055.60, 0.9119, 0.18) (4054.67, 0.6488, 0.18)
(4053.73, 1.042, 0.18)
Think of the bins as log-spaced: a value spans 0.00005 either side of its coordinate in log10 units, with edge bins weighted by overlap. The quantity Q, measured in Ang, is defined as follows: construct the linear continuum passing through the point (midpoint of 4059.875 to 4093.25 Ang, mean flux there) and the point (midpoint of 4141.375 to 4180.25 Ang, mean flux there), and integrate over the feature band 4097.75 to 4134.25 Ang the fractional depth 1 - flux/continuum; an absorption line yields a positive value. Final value -1.0 Ang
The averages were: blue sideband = 1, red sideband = 0.983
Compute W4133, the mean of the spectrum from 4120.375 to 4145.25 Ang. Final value 1.03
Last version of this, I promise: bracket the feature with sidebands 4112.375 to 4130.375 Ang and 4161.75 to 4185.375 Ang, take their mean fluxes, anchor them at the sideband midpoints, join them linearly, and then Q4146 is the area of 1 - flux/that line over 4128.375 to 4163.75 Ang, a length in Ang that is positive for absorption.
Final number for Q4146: 2.5 Ang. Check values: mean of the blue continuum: 1.05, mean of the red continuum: 1.02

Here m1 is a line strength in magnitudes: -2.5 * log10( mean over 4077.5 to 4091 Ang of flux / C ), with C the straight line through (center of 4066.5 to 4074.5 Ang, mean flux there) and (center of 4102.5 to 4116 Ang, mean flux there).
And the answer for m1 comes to -0.091 mag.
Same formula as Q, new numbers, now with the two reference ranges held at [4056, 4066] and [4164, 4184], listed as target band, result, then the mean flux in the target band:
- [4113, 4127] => -1.6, 1.09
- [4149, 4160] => 0.8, 0.933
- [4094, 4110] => -0.4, 0.991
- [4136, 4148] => 0.2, 0.981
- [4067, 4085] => -1.0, 1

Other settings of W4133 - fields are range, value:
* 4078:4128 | 1.05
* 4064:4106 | 1.01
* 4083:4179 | 1.01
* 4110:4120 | 1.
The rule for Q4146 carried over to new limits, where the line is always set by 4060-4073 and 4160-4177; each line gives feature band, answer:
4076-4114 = -2.37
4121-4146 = -0.83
